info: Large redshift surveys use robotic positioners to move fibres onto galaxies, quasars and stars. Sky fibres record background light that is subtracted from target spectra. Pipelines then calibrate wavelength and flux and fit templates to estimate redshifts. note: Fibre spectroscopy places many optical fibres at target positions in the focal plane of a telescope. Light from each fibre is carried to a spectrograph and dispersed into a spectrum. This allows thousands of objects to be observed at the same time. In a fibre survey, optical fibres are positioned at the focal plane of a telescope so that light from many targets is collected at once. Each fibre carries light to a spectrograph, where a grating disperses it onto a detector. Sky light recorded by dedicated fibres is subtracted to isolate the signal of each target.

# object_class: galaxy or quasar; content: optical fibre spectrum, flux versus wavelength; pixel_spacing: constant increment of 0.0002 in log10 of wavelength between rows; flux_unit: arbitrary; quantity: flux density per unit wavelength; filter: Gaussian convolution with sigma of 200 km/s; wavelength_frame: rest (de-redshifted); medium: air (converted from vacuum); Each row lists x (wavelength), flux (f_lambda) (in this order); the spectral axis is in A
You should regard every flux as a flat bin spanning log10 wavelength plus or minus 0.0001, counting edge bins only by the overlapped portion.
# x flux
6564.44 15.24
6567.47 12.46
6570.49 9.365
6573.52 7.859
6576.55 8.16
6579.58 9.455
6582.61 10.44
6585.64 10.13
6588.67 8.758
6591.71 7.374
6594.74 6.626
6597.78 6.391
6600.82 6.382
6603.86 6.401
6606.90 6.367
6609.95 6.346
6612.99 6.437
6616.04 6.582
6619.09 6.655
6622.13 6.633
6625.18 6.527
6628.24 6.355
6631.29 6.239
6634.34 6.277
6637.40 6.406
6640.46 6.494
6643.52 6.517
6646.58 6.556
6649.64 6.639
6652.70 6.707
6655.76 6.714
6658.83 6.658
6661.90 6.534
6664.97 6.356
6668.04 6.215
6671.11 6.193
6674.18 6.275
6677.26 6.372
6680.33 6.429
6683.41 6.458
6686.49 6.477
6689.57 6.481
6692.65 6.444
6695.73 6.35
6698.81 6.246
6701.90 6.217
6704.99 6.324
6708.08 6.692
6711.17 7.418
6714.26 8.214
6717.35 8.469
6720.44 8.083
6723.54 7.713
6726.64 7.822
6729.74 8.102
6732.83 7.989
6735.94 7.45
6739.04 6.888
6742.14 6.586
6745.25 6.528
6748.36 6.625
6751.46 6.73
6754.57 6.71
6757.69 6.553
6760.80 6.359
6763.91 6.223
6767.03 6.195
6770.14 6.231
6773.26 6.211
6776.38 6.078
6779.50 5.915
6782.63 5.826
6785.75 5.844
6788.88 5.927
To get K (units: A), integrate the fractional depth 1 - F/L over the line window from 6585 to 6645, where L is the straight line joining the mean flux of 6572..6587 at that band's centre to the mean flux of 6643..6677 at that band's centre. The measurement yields 9.4 A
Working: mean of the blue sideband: 9.2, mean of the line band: 6.74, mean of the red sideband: 6.48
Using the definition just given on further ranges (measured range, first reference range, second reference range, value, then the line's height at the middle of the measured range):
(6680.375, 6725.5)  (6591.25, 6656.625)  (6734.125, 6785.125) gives -3.43 A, 6.47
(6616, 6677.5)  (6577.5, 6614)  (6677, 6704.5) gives 4.23 A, 6.95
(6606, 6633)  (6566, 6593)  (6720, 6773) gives 7.11 A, 8.77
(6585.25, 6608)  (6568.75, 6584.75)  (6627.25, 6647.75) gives 3.03 A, 8.25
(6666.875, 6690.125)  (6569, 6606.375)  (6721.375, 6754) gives 3.70 A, 7.57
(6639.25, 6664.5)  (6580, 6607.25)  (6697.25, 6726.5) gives 3.17 A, 7.54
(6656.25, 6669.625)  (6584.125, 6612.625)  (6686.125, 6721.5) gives 1.09 A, 7.04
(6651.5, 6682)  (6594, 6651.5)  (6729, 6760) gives 0.94 A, 6.65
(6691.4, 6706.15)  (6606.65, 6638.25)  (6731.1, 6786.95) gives 0.37 A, 6.48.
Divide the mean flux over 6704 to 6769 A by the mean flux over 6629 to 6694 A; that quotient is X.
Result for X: 1.1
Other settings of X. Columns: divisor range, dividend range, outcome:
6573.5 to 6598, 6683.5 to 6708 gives 0.75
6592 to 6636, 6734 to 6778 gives 1.01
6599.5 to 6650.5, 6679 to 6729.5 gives 1.09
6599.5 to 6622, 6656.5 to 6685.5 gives 0.99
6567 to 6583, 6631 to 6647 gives 0.68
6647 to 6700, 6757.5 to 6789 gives 0.95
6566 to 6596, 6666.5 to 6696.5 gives 0.70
